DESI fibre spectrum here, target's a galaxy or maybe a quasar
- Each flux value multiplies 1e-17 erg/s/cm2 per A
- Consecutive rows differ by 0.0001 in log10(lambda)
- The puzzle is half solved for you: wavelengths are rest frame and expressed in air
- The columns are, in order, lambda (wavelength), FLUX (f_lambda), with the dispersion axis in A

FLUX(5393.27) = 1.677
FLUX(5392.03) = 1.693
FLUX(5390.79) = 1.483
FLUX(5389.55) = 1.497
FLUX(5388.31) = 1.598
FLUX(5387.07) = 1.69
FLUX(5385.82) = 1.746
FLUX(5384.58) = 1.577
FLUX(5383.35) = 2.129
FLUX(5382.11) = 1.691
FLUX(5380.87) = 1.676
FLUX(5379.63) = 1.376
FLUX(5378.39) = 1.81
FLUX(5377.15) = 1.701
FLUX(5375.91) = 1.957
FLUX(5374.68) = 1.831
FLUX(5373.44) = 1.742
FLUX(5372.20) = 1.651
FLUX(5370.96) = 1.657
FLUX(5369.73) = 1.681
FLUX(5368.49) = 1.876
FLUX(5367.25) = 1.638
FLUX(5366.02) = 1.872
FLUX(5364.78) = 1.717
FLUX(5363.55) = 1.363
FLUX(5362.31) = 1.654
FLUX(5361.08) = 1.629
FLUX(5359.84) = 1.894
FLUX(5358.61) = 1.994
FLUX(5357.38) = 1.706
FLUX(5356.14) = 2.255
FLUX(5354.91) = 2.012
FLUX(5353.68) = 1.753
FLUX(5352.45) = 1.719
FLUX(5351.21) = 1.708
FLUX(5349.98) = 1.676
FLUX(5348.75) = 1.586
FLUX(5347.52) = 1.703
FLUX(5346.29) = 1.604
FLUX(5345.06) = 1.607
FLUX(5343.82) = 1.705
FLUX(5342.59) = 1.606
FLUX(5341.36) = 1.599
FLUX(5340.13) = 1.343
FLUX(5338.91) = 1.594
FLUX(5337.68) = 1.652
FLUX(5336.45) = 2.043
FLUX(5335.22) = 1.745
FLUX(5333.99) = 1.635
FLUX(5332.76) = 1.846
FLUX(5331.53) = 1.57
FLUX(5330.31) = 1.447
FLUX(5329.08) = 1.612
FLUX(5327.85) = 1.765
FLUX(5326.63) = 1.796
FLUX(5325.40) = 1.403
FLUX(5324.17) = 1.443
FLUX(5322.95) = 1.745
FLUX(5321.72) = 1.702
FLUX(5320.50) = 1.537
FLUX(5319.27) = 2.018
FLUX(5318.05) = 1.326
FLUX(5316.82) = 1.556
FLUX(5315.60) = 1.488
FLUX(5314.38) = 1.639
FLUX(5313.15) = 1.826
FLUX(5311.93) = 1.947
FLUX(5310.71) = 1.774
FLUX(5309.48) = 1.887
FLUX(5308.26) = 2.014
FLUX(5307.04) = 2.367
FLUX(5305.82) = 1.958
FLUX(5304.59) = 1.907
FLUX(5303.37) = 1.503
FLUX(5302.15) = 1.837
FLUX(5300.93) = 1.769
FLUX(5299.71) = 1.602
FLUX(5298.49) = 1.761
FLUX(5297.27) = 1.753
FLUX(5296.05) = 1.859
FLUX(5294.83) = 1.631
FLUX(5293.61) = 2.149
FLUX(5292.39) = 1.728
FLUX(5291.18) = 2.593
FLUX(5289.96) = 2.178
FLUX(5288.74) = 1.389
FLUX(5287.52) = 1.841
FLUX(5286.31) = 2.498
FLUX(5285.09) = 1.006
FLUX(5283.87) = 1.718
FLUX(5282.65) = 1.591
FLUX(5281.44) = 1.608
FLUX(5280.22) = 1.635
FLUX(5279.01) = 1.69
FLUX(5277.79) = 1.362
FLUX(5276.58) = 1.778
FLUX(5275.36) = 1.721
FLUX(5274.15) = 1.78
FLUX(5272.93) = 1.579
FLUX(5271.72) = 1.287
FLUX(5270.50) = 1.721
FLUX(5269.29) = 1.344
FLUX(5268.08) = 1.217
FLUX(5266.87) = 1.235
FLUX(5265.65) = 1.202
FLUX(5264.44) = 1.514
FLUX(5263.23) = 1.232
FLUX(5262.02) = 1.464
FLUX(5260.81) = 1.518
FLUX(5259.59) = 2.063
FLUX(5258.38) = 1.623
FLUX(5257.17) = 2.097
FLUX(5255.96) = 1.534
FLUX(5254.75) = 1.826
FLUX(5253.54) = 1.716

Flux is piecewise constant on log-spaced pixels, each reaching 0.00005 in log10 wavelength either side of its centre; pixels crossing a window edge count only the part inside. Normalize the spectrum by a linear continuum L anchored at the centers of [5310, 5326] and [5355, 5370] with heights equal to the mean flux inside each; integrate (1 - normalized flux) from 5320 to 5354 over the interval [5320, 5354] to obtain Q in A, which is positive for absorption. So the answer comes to 1.15 A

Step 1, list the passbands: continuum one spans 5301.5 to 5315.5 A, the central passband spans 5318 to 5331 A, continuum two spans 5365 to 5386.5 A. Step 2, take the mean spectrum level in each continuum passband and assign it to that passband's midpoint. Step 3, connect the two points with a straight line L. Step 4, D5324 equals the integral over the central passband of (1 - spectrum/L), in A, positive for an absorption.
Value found 1.45 A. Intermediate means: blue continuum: 1.86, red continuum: 1.74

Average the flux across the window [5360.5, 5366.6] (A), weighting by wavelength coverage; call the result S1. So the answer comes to 1.65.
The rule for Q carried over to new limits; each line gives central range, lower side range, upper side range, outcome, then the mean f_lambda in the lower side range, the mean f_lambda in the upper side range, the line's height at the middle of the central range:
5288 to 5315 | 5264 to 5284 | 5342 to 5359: -4.4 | 1.52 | 1.76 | 1.61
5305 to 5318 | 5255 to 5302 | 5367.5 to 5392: -1.1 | 1.67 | 1.7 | 1.68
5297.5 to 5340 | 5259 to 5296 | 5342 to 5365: -0.8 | 1.65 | 1.73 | 1.69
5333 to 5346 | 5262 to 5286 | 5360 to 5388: -0.1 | 1.5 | 1.71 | 1.64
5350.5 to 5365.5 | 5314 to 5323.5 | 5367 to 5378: -0.6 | 1.63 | 1.75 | 1.72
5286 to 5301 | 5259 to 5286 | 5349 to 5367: -3.0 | 1.52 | 1.78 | 1.58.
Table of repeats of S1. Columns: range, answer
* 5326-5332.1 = 1.64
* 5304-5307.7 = 2.07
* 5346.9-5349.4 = 1.65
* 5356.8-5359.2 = 1.85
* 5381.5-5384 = 1.91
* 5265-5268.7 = 1.22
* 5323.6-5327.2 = 1.54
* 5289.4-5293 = 2.17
